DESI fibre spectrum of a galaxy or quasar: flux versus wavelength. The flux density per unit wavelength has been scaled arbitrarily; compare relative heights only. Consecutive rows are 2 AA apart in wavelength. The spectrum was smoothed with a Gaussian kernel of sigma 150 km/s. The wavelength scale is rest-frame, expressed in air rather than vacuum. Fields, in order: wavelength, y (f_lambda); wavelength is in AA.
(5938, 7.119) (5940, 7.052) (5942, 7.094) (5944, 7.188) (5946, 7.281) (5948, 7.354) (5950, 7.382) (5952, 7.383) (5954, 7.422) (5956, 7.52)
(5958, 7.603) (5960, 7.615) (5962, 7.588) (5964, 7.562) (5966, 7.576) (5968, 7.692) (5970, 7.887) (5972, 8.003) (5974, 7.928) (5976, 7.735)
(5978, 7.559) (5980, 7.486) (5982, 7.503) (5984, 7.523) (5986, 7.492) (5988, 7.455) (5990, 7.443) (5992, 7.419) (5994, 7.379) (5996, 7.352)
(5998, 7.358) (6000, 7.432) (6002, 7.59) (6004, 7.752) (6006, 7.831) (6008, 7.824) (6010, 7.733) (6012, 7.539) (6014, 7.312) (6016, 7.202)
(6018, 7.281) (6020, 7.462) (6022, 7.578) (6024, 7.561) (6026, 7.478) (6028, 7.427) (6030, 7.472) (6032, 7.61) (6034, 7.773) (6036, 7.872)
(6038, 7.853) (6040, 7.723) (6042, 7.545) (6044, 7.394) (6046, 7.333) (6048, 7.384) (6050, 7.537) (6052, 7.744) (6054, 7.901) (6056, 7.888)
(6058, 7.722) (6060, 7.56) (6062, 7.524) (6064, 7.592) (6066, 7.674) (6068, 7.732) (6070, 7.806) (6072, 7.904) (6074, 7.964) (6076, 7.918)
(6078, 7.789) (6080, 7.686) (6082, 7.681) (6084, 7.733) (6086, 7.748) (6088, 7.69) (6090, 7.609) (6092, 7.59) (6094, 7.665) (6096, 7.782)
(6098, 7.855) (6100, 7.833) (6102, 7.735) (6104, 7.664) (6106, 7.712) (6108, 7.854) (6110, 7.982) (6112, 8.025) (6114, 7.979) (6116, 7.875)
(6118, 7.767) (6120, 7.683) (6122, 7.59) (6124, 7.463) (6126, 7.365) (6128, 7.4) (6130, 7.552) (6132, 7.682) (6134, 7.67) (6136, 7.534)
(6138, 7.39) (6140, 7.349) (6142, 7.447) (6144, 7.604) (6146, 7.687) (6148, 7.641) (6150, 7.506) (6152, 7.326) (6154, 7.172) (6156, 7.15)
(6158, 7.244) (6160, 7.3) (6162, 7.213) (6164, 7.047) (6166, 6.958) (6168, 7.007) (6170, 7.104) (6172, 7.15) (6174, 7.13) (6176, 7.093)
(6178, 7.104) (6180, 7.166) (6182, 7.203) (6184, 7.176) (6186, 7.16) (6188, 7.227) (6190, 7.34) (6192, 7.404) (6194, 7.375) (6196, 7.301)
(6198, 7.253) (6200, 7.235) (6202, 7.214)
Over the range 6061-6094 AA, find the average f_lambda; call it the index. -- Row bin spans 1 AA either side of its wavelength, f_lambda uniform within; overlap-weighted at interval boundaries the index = 7.73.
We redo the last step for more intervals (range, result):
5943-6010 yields 7.55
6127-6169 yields 7.38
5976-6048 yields 7.53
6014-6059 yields 7.57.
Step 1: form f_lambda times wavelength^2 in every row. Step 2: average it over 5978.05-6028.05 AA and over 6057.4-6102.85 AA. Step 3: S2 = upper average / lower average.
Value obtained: 1.1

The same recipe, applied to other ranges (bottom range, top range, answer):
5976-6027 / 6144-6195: 1.02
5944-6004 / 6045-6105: 1.06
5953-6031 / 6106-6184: 1.03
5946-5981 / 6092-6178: 1.04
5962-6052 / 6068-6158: 1.05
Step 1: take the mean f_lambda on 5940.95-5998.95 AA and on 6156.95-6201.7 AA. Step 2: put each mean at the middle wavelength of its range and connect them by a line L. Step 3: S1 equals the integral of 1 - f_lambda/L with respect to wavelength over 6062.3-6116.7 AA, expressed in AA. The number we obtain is -3.3 AA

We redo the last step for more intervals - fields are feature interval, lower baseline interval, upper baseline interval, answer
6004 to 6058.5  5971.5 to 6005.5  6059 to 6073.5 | 0.26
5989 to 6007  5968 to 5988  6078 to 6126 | 0.41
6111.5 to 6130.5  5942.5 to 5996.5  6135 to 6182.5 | -0.88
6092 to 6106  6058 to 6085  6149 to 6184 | -0.31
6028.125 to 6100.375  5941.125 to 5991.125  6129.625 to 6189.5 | -2.73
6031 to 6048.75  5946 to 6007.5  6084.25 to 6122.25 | 0.12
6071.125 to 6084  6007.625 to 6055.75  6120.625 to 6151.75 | -0.46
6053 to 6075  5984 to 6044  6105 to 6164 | -0.61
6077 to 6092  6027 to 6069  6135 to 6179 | -0.37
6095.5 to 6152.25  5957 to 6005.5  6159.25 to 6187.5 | -3.21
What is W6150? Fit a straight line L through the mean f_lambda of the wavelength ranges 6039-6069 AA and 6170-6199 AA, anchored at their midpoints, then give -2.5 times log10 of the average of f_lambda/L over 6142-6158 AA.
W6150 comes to -0.02 mag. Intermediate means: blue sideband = 7.62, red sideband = 7.22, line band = 7.43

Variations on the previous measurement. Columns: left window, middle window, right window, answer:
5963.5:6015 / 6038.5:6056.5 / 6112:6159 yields -0.005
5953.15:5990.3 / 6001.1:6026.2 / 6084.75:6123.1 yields 0.016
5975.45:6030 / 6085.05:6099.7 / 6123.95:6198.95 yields -0.045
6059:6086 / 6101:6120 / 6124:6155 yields -0.034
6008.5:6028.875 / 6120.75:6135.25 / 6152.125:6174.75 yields -0.046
